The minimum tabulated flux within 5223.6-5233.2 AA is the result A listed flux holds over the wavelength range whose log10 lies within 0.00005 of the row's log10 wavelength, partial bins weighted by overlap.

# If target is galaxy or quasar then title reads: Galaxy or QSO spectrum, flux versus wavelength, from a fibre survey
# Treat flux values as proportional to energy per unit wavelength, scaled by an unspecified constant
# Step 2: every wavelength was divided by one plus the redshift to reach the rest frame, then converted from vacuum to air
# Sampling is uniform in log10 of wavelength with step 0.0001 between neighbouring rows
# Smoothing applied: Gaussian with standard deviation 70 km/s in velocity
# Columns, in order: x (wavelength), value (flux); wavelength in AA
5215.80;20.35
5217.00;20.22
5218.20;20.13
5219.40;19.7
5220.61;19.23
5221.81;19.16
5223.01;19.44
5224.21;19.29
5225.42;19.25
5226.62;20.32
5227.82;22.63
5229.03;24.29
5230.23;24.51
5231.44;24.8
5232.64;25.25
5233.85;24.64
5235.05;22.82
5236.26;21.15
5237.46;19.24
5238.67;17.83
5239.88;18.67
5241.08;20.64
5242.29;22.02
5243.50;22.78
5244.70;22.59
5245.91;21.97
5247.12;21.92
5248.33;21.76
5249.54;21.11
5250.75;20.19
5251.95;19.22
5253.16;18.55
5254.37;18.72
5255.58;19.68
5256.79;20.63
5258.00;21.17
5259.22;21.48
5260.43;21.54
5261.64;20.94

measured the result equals 19.25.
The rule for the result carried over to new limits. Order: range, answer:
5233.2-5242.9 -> 17.83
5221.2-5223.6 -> 19.16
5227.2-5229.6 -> 22.63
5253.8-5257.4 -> 18.72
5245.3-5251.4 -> 20.19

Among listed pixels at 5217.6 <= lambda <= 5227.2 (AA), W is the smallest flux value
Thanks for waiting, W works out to 19.16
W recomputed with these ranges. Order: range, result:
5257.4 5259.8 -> 21.17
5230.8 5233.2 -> 24.8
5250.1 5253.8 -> 18.55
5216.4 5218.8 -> 20.13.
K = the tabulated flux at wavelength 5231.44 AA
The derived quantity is 24.8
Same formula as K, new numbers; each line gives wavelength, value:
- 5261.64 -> 20.94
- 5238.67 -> 17.83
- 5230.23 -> 24.51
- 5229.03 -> 24.29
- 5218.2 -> 20.13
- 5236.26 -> 21.15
